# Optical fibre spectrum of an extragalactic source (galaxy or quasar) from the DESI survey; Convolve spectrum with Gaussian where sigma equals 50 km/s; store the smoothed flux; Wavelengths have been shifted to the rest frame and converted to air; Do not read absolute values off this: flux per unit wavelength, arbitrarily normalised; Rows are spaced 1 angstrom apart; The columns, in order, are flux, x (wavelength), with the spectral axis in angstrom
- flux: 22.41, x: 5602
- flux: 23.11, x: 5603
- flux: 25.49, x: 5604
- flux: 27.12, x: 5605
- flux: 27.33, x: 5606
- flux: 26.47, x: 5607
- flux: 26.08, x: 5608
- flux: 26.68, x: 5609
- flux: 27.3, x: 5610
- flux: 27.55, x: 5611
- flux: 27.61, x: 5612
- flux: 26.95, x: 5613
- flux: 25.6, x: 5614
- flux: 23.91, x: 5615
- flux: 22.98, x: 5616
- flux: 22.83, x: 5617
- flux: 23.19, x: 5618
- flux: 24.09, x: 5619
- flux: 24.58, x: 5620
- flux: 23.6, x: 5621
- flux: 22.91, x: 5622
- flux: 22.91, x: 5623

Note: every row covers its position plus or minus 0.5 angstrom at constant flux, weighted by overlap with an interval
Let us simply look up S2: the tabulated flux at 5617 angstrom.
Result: 22.83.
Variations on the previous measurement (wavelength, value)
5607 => 26.47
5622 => 22.91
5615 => 23.91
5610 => 27.3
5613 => 26.95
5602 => 22.41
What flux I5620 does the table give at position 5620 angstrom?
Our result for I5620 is 24.58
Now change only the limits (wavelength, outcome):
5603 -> 23.11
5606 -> 27.33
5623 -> 22.91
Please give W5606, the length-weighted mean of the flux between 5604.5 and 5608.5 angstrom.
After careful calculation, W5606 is 26.8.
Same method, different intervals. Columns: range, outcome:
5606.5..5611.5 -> 26.8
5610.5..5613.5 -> 27.4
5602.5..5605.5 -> 25.2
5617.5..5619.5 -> 23.6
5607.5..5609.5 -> 26.4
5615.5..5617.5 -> 22.9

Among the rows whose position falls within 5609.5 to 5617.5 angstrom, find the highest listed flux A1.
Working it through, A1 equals 27.61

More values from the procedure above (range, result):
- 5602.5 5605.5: 27.12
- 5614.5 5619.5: 24.09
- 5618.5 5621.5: 24.58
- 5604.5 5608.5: 27.33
